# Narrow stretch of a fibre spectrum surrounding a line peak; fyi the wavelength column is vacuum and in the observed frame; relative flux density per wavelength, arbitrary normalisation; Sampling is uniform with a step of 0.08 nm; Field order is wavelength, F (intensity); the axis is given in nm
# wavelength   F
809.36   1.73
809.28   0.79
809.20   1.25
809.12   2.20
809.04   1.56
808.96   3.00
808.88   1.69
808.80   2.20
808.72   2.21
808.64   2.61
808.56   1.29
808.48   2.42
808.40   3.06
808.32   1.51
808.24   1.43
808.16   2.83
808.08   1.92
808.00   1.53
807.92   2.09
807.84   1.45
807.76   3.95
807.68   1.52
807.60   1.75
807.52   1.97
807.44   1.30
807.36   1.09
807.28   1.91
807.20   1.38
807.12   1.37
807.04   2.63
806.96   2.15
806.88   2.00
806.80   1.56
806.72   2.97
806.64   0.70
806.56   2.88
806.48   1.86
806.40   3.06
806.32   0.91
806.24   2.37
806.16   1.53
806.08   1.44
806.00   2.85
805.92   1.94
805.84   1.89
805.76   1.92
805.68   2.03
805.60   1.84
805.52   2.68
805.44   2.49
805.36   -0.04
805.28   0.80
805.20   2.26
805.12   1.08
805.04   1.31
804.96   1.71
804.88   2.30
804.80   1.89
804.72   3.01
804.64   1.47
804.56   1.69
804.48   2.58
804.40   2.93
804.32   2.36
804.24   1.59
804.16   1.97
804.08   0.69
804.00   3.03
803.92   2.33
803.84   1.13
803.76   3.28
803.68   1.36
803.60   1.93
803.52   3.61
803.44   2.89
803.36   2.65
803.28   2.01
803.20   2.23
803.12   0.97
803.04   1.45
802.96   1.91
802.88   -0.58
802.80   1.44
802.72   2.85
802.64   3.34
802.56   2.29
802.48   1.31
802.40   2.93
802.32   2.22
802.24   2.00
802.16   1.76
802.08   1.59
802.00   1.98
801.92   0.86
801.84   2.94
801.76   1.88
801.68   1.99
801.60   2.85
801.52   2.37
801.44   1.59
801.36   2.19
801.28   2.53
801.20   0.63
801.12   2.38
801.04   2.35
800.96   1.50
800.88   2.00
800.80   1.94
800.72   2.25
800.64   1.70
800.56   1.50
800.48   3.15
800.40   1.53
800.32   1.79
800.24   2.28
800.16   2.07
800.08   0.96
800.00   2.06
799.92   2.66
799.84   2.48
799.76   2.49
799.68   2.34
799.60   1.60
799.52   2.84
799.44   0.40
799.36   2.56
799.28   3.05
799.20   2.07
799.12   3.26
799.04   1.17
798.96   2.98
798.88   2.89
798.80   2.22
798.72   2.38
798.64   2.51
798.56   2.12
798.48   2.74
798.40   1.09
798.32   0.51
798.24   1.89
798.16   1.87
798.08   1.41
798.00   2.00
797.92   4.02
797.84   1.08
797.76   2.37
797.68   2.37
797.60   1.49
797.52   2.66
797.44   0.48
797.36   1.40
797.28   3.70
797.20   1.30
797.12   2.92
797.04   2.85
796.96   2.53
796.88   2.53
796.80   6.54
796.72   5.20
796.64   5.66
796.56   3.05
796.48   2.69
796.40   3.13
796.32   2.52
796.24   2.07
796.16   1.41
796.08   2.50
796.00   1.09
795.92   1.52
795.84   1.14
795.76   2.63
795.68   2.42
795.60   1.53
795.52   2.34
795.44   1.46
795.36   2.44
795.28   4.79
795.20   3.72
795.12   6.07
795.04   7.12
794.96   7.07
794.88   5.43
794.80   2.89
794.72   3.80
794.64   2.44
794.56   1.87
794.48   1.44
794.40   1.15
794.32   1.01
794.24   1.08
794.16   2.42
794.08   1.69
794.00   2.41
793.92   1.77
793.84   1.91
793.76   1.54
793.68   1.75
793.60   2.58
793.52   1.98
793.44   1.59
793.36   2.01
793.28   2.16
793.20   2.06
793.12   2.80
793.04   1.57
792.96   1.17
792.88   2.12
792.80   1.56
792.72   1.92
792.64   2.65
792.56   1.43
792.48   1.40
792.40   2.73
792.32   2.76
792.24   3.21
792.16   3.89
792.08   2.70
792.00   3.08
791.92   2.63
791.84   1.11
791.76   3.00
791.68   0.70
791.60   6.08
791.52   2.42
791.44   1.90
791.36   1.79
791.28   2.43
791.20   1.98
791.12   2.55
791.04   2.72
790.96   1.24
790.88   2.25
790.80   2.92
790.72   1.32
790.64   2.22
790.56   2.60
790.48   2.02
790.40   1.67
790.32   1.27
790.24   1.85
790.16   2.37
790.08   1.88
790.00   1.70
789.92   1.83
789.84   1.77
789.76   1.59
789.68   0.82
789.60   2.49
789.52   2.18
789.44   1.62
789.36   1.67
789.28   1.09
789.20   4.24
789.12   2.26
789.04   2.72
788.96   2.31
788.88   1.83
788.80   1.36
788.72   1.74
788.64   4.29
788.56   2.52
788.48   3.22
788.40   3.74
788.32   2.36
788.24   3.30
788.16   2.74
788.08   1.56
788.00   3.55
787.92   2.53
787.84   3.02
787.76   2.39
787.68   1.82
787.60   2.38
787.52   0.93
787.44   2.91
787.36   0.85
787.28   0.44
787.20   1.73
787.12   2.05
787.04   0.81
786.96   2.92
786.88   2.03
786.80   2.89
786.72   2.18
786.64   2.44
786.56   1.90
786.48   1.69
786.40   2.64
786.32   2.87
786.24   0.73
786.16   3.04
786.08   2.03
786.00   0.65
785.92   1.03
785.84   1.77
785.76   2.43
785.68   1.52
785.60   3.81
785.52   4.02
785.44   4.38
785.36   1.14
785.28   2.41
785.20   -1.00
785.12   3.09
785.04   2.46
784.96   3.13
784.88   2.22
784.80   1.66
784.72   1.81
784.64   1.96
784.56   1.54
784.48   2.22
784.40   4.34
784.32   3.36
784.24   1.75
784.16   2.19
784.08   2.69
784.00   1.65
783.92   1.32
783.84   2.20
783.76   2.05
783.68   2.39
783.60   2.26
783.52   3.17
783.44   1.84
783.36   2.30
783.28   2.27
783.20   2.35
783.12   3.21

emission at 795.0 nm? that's [S II] 6716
